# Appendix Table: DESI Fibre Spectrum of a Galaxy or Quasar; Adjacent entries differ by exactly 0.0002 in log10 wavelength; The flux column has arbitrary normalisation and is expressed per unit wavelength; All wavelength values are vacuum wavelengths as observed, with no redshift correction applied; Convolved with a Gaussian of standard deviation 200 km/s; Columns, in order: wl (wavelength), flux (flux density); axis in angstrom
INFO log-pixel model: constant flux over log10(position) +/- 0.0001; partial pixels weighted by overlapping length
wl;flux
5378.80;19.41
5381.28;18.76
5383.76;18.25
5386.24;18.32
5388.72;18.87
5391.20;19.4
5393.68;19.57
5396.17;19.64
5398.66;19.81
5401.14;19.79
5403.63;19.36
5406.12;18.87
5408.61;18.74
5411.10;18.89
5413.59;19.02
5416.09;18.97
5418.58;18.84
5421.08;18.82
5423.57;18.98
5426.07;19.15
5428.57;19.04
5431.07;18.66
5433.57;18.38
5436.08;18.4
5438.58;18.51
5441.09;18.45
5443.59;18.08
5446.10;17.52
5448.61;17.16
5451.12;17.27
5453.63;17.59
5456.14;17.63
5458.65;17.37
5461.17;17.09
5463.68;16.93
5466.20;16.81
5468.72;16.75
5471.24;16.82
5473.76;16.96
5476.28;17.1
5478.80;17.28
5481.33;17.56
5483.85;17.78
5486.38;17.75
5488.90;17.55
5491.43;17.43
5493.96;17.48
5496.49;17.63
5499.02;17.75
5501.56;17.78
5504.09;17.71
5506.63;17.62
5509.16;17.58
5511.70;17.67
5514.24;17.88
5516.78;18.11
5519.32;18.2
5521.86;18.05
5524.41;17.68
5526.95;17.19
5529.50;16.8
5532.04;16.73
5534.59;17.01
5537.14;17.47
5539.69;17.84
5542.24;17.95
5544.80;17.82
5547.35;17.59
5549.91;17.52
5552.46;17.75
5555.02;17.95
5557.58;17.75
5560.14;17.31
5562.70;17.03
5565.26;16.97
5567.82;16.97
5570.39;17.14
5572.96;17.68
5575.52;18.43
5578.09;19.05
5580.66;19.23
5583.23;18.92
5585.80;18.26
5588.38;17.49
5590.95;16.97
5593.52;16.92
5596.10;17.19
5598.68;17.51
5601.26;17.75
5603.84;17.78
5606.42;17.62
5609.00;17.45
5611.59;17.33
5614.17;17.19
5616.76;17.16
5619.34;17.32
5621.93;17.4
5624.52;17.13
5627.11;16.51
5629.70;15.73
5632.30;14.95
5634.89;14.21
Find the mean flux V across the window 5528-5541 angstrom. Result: 17.2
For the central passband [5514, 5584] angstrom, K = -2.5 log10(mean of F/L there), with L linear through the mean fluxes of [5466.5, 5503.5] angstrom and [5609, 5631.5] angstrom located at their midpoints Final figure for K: -0.03 mag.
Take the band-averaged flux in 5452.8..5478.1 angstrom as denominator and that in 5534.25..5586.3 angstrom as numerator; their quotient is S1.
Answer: 1.04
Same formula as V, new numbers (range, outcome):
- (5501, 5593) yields 17.7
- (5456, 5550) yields 17.5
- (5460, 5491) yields 17.2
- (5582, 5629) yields 17.4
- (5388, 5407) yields 19.4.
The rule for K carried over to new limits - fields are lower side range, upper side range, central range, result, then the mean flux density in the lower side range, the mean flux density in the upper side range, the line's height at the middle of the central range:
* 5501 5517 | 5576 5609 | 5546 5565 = 0.02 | 17.7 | 17.9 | 17.8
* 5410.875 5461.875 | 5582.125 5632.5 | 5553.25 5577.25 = 0.00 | 18.3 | 17.3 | 17.5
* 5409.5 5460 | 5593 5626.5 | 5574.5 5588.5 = -0.07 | 18.3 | 17.4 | 17.5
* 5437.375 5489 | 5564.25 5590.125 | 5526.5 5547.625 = 0.03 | 17.4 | 18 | 17.8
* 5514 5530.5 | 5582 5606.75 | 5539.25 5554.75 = 0.00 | 17.7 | 17.6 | 17.7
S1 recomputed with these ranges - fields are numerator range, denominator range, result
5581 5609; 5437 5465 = 1.00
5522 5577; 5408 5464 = 0.96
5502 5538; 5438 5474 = 1.01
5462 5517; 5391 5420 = 0.91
